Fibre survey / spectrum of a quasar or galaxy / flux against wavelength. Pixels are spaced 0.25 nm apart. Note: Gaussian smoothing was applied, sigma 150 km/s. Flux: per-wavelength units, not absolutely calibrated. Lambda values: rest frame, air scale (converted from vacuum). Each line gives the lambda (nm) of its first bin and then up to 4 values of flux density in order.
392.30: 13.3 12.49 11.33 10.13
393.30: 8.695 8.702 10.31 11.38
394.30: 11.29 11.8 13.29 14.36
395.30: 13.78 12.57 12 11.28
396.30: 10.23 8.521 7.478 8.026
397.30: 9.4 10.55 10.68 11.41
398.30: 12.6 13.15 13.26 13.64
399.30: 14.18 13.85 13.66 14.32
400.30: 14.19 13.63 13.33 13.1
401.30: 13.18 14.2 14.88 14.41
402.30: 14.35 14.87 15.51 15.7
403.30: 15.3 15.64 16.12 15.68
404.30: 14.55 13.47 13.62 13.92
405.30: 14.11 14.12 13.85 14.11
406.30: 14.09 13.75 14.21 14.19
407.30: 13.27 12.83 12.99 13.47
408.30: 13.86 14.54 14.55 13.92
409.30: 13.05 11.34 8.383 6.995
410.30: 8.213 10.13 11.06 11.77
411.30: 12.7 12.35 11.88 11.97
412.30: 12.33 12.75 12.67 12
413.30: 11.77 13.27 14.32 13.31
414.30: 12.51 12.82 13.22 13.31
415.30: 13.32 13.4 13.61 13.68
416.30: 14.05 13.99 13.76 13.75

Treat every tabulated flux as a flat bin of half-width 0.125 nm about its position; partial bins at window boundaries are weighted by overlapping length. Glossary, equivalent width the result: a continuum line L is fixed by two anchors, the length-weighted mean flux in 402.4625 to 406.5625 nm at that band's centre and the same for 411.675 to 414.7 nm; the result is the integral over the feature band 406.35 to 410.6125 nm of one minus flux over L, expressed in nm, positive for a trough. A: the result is 0.42 nm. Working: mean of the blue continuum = 14.6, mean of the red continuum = 12.6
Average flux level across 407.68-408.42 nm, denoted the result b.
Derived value 13.4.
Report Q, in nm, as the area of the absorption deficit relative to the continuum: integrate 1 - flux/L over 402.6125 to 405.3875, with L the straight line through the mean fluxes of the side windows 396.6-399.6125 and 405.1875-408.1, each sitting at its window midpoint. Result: -0.40 nm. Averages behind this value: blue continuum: 11.4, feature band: 14.9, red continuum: 13.8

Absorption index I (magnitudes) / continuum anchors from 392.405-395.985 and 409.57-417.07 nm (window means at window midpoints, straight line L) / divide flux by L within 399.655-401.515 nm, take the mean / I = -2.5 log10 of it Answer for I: -0.16 mag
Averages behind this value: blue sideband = 11.6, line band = 13.7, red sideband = 12.3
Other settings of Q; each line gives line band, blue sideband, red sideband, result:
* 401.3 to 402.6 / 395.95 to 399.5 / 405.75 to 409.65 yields -0.24 nm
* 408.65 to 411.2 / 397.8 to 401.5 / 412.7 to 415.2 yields 0.40 nm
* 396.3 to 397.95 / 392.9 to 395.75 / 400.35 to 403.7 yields 0.44 nm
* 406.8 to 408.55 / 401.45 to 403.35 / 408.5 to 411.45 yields -0.17 nm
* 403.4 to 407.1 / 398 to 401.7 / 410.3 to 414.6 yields -0.41 nm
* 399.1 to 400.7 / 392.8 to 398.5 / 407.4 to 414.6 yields -0.38 nm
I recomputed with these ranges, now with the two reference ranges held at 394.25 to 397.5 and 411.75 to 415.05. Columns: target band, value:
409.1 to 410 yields 0.14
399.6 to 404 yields -0.24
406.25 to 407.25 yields -0.16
